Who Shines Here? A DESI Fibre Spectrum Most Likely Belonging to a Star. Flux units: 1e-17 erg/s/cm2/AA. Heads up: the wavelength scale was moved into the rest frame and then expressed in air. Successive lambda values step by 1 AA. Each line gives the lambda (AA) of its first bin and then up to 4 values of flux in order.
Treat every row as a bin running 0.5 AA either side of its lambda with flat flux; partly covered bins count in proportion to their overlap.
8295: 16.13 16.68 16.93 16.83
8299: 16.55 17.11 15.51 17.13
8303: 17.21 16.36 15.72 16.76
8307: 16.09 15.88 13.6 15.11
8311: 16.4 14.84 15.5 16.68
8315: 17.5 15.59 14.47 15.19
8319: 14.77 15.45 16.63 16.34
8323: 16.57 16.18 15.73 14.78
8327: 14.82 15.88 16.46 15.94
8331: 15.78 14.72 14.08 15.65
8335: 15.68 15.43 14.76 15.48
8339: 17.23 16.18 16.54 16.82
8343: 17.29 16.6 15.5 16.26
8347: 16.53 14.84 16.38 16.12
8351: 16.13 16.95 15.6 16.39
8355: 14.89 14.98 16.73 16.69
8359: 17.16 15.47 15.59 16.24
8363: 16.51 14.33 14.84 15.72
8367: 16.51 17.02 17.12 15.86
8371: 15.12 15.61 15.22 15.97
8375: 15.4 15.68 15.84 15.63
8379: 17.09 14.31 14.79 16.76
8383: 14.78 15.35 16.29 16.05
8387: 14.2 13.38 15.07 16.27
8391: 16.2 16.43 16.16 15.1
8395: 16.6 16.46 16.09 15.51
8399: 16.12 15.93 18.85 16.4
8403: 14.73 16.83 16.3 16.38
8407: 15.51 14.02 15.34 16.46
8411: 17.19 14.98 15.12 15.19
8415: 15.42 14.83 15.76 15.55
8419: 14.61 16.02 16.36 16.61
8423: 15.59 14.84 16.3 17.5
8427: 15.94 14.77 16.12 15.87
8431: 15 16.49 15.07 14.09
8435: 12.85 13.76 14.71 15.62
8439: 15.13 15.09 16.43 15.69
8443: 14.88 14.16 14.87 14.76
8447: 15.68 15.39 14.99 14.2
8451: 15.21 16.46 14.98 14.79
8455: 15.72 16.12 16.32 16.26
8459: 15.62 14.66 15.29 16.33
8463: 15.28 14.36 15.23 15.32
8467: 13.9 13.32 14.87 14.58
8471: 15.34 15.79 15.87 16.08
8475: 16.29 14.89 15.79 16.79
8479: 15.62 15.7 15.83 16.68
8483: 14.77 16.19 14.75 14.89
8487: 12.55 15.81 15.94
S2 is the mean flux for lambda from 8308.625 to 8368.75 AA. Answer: 15.8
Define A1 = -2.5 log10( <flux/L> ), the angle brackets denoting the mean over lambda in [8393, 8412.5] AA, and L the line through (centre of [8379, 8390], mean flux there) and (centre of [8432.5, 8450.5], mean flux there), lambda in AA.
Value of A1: -0.065 mag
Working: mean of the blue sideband 15.2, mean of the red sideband 14.9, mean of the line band 16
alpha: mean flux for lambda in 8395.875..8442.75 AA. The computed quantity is 15.6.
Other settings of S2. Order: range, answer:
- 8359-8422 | 15.8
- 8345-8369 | 16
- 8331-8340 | 15.4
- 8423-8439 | 15.3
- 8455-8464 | 15.7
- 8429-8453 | 15.1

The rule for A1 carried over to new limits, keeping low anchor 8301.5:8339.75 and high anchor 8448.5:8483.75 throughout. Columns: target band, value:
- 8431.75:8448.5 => 0.037 mag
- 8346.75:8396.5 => -0.012 mag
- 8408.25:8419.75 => 0.004 mag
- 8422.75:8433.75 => -0.016 mag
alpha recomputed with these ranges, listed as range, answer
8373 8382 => 15.6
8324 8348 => 15.8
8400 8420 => 15.8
